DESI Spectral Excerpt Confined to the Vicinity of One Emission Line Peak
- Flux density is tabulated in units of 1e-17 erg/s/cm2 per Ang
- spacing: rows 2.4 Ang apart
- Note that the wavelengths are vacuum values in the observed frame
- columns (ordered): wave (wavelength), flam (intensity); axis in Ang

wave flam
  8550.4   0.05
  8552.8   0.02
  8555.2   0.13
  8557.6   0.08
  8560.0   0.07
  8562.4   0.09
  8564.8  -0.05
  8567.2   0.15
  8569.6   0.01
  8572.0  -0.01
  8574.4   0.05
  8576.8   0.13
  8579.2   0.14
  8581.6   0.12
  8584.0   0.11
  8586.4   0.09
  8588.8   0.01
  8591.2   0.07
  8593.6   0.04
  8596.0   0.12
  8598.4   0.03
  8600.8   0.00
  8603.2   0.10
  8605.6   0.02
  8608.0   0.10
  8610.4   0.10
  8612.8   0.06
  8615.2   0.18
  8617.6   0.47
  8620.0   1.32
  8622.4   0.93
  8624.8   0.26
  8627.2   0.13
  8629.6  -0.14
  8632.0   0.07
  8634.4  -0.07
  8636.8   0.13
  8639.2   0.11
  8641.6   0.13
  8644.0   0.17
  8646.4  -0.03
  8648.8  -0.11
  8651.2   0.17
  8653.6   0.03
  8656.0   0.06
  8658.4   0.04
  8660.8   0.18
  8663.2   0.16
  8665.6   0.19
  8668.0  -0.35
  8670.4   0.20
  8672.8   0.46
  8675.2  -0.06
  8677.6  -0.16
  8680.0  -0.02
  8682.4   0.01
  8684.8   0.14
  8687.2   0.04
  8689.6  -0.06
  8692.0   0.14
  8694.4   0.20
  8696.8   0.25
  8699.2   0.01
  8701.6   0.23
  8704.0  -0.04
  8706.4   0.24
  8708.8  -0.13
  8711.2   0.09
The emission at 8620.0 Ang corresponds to H-gamma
